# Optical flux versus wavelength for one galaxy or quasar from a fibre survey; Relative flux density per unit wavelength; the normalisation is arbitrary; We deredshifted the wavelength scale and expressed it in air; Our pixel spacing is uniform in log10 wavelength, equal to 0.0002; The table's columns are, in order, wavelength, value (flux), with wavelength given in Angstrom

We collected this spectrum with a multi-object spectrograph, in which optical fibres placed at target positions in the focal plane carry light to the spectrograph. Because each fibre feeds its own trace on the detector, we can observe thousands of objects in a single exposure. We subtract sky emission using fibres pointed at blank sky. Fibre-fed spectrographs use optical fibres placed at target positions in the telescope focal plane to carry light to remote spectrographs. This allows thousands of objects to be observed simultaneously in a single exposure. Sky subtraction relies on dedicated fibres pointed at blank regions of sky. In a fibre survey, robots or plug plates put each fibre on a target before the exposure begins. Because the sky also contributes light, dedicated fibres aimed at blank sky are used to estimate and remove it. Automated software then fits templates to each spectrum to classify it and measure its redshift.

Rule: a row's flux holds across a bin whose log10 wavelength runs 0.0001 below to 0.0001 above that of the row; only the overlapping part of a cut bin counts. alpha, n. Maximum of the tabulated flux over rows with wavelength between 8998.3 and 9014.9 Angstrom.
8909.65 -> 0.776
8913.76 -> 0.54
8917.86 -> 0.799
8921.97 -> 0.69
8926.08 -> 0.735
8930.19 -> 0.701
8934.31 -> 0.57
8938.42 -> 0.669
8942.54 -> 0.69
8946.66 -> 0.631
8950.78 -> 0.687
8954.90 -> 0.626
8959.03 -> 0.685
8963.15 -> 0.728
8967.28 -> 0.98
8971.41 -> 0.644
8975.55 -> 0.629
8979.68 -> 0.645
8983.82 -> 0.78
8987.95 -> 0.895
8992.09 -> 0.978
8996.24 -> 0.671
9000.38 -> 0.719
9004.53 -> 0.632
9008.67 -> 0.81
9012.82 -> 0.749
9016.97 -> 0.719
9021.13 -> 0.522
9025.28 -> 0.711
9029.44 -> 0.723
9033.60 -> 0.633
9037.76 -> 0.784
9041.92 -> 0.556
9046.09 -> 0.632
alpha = 0.81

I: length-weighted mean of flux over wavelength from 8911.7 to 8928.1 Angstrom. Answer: 0.691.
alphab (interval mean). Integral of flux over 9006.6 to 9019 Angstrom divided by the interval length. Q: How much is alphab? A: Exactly 0.76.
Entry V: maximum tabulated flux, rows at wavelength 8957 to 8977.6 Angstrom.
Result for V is 0.98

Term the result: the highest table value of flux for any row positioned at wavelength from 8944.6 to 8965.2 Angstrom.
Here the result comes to 0.728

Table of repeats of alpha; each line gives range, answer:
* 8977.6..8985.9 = 0.78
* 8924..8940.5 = 0.735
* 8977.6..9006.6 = 0.978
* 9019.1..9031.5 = 0.723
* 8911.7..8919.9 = 0.799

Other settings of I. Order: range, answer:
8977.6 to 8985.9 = 0.714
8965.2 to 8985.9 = 0.736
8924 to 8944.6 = 0.673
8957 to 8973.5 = 0.759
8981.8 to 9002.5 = 0.808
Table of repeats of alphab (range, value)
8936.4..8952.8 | 0.669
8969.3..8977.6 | 0.638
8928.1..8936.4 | 0.636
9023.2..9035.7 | 0.689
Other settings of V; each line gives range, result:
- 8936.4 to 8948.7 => 0.69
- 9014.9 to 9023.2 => 0.719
